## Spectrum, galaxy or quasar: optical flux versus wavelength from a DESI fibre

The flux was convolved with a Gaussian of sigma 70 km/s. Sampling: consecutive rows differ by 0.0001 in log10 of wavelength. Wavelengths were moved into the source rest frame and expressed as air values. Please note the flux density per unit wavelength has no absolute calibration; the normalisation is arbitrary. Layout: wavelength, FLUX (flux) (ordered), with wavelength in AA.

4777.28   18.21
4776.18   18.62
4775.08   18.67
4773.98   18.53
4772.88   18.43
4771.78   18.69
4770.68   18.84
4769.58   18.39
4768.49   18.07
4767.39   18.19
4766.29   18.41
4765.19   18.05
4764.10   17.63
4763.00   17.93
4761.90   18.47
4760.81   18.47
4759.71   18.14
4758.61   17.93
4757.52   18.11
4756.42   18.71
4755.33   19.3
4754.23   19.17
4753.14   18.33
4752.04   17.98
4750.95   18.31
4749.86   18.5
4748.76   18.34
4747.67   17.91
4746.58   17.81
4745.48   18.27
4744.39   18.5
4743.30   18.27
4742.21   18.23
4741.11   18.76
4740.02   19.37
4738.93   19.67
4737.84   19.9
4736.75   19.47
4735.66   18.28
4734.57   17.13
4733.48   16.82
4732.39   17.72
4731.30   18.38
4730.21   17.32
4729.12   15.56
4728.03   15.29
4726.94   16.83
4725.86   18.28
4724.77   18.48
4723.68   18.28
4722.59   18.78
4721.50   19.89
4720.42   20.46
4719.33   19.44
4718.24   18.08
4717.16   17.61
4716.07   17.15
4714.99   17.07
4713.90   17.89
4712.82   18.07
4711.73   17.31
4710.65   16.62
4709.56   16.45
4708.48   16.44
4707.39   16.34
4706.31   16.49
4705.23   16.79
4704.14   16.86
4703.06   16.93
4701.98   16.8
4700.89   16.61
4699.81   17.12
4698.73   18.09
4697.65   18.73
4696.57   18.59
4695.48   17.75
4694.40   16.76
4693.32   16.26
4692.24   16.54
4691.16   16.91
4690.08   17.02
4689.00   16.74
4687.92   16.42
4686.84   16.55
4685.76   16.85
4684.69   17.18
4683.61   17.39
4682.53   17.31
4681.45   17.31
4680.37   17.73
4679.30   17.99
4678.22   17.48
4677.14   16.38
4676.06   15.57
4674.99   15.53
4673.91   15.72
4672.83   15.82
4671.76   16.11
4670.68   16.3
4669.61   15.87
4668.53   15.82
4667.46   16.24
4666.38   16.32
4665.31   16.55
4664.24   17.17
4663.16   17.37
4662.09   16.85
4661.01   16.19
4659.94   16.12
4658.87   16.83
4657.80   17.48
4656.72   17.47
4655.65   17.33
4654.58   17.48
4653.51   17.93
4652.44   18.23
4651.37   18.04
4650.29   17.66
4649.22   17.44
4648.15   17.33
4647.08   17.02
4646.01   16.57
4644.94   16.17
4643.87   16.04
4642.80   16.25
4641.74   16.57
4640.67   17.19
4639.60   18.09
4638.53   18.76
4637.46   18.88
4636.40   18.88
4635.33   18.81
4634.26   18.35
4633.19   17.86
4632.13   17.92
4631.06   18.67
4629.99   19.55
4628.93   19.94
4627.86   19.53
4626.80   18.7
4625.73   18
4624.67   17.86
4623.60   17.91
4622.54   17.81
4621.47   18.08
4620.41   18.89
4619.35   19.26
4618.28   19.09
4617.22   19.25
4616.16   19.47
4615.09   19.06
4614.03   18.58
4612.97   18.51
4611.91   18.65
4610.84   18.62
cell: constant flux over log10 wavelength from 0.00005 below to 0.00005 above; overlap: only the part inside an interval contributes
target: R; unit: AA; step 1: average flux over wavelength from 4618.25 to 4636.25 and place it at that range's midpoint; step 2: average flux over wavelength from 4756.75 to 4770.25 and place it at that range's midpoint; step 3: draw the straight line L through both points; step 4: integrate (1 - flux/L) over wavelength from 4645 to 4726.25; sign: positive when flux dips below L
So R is 5.4 AA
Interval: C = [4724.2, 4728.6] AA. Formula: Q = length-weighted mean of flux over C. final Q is 17.2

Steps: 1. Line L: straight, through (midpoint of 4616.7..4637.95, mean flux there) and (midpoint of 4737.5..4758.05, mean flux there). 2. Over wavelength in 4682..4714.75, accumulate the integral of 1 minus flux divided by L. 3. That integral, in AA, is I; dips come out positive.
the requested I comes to 2.7 AA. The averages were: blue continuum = 18.7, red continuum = 18.6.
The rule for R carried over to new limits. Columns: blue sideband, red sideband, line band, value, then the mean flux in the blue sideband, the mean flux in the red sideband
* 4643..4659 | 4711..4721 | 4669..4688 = 1.1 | 17.3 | 18.1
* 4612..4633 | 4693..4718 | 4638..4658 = 1.0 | 18.7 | 17.2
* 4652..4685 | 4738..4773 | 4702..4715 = 0.5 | 16.8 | 18.4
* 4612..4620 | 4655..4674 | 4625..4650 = 0.0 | 19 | 16.6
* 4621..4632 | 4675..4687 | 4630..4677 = 1.9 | 18.6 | 17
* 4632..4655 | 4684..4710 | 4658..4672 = 0.7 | 17.6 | 17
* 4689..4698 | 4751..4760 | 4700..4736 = 0.5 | 17.2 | 18.5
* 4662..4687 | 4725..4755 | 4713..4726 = -0.6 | 16.6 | 18.1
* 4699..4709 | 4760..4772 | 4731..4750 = -0.8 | 16.7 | 18.3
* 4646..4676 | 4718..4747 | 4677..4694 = 0.3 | 16.8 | 18.3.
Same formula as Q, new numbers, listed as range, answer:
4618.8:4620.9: 19.1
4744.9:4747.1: 18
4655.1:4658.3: 17.4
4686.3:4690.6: 16.7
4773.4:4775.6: 18.6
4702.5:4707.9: 16.7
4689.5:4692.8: 16.8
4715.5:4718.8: 17.6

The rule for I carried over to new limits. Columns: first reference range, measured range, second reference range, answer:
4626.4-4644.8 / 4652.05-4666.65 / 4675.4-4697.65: 0.5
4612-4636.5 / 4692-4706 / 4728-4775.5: 0.9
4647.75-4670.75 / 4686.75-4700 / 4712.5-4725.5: 0.5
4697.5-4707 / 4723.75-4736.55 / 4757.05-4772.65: 0.2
